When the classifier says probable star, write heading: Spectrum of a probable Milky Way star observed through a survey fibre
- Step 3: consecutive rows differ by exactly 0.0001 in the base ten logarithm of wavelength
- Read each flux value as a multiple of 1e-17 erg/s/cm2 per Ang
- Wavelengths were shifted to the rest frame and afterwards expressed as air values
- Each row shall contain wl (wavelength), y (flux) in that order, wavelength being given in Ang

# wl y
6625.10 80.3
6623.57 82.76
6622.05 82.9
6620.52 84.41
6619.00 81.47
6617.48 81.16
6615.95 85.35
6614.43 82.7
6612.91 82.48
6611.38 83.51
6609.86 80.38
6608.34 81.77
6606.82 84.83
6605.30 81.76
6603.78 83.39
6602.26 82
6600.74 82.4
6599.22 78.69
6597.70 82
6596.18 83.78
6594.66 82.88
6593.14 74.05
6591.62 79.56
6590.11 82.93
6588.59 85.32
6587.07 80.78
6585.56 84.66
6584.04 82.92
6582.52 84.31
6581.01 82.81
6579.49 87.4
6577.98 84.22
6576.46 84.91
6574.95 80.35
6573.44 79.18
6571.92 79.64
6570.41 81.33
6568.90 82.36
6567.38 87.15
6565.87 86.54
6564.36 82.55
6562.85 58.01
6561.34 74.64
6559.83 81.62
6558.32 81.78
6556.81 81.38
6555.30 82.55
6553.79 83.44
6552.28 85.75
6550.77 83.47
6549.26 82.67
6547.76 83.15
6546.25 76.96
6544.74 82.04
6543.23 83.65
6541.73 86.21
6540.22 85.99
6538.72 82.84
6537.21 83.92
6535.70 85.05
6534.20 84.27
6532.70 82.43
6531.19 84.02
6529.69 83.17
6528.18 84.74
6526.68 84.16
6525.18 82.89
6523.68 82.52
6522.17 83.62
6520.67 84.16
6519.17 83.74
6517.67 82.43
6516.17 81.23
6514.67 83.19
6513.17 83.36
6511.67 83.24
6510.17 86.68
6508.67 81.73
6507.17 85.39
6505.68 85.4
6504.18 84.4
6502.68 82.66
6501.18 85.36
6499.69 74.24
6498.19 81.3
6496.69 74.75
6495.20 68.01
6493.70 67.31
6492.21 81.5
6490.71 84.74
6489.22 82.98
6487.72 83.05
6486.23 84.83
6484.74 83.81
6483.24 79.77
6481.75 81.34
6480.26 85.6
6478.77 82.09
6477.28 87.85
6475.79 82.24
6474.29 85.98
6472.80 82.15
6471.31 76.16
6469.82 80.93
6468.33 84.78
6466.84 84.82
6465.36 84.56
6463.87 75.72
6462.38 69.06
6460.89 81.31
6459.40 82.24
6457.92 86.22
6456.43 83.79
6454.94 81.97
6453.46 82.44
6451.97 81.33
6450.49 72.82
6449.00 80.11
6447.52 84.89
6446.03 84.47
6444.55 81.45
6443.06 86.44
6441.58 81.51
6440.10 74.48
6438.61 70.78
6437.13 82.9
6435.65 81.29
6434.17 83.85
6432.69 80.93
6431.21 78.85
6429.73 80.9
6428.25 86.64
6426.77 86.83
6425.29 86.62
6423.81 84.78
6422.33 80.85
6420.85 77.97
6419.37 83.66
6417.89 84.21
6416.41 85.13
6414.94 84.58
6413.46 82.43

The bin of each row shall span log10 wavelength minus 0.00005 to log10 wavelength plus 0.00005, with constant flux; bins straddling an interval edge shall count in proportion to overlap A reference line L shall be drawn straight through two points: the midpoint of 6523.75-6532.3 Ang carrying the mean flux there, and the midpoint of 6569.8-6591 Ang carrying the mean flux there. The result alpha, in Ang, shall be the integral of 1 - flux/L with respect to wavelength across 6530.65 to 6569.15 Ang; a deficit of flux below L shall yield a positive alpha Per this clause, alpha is 0.6 Ang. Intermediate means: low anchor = 83.6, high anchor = 82.9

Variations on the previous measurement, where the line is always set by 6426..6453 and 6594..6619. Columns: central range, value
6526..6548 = -0.44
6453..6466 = 0.09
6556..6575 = 0.55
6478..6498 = 0.37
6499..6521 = -0.39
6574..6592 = -0.25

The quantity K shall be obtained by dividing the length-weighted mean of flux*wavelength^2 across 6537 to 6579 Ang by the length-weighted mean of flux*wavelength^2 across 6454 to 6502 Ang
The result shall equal 1.0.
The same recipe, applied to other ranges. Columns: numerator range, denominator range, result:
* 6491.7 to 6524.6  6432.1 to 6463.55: 1.03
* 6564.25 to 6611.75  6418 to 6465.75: 1.06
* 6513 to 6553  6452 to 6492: 1.03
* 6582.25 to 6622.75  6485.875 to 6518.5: 1.04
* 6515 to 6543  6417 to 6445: 1.05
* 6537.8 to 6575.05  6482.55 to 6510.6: 1.03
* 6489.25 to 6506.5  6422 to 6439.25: 0.98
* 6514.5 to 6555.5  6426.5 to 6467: 1.06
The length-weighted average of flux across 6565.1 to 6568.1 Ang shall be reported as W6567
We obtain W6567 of 86.9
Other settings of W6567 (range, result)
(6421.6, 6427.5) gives 84.7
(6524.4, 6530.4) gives 83.8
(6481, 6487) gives 82.5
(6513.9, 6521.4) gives 83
